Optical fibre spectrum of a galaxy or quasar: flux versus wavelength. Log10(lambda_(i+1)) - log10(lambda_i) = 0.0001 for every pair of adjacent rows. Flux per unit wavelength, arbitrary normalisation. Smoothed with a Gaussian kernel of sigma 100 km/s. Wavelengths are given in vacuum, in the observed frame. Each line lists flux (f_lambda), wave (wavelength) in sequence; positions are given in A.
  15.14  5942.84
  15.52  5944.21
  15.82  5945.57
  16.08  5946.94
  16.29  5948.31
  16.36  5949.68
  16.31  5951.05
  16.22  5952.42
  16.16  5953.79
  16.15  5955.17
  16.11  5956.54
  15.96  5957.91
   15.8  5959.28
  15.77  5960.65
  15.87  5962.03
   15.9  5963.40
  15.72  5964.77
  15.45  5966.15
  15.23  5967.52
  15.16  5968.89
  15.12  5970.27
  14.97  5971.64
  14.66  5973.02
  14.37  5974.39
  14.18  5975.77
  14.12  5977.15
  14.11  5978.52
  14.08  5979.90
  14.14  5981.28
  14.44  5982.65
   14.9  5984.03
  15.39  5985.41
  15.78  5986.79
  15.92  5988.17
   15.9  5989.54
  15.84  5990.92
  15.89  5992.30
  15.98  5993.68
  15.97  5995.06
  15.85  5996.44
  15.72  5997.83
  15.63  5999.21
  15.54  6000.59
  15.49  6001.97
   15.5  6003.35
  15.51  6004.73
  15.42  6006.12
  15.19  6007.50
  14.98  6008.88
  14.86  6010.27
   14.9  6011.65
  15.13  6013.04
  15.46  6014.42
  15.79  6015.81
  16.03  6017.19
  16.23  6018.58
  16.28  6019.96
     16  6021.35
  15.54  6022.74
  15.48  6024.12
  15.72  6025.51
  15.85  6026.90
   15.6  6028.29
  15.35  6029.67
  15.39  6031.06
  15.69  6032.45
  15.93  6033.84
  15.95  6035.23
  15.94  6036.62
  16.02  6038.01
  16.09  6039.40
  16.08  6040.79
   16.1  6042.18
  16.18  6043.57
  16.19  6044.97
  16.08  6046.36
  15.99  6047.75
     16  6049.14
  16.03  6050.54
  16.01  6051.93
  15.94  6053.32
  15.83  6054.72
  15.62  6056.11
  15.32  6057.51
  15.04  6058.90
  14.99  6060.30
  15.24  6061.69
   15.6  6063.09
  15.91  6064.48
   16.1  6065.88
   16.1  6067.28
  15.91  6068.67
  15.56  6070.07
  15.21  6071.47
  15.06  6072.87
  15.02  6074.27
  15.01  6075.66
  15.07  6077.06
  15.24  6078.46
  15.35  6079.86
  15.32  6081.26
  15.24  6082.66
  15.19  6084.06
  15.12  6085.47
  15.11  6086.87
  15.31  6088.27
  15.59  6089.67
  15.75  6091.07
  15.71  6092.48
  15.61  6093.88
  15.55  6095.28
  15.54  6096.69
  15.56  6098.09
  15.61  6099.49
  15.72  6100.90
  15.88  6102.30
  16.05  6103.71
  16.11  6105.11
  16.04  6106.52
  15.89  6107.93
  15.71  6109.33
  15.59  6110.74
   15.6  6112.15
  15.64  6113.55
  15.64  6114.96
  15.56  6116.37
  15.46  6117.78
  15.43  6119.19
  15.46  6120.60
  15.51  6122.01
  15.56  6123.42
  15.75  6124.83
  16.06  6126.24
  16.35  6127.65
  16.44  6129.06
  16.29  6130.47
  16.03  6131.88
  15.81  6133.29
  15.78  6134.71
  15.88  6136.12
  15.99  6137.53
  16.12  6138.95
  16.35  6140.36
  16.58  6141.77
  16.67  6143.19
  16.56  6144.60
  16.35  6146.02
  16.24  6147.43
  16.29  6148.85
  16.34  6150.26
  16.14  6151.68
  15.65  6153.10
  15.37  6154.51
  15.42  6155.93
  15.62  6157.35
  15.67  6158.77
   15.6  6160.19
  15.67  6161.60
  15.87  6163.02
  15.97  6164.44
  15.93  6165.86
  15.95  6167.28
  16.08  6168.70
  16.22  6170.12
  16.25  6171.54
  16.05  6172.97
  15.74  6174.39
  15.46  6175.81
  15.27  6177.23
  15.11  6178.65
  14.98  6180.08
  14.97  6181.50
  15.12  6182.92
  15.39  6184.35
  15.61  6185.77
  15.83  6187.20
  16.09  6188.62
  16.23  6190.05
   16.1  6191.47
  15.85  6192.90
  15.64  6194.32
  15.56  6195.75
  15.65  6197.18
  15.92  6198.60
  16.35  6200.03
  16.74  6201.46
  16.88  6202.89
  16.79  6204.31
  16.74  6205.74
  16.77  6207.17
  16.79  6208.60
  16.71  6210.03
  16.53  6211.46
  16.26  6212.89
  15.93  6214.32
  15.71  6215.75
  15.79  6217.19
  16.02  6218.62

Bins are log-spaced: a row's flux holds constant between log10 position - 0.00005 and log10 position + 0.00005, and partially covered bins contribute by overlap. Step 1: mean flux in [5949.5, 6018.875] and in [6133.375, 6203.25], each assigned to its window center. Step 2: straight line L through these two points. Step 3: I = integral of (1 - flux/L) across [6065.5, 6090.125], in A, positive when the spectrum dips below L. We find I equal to 0.5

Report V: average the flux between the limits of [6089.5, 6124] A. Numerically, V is 15.7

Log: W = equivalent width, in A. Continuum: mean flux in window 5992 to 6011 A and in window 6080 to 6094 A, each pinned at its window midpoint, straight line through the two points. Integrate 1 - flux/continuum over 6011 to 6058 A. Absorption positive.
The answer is -1.06 A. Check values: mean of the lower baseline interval 15.5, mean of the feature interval 15.8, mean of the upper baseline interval 15.4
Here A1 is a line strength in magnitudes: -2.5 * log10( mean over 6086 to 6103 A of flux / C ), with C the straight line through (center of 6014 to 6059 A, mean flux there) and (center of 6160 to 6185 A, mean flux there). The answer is 0.01 mag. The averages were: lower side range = 15.9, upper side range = 15.6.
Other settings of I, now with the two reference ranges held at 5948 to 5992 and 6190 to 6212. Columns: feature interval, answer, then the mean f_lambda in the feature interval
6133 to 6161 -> 0.15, 16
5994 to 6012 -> 0.08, 15.4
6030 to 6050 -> -0.37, 16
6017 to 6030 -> -0.17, 15.8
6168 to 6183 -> 0.59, 15.6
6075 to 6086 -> 0.45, 15.2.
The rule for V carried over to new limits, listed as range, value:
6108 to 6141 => 15.8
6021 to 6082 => 15.7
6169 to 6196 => 15.7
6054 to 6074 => 15.5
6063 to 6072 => 15.8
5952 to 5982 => 15.2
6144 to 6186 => 15.8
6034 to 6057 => 16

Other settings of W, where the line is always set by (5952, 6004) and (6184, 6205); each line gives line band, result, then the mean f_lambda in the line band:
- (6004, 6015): 0.2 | 15.2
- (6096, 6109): 0.0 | 15.8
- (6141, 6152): -0.3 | 16.4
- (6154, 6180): 0.4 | 15.7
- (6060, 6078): 0.3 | 15.5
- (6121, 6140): -0.1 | 16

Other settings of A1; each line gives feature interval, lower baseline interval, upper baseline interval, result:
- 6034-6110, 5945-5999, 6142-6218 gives 0.004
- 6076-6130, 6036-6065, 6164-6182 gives 0.011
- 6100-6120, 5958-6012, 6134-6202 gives -0.003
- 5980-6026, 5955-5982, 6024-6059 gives -0.003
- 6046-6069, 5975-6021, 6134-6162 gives -0.009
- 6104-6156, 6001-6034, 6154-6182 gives -0.021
